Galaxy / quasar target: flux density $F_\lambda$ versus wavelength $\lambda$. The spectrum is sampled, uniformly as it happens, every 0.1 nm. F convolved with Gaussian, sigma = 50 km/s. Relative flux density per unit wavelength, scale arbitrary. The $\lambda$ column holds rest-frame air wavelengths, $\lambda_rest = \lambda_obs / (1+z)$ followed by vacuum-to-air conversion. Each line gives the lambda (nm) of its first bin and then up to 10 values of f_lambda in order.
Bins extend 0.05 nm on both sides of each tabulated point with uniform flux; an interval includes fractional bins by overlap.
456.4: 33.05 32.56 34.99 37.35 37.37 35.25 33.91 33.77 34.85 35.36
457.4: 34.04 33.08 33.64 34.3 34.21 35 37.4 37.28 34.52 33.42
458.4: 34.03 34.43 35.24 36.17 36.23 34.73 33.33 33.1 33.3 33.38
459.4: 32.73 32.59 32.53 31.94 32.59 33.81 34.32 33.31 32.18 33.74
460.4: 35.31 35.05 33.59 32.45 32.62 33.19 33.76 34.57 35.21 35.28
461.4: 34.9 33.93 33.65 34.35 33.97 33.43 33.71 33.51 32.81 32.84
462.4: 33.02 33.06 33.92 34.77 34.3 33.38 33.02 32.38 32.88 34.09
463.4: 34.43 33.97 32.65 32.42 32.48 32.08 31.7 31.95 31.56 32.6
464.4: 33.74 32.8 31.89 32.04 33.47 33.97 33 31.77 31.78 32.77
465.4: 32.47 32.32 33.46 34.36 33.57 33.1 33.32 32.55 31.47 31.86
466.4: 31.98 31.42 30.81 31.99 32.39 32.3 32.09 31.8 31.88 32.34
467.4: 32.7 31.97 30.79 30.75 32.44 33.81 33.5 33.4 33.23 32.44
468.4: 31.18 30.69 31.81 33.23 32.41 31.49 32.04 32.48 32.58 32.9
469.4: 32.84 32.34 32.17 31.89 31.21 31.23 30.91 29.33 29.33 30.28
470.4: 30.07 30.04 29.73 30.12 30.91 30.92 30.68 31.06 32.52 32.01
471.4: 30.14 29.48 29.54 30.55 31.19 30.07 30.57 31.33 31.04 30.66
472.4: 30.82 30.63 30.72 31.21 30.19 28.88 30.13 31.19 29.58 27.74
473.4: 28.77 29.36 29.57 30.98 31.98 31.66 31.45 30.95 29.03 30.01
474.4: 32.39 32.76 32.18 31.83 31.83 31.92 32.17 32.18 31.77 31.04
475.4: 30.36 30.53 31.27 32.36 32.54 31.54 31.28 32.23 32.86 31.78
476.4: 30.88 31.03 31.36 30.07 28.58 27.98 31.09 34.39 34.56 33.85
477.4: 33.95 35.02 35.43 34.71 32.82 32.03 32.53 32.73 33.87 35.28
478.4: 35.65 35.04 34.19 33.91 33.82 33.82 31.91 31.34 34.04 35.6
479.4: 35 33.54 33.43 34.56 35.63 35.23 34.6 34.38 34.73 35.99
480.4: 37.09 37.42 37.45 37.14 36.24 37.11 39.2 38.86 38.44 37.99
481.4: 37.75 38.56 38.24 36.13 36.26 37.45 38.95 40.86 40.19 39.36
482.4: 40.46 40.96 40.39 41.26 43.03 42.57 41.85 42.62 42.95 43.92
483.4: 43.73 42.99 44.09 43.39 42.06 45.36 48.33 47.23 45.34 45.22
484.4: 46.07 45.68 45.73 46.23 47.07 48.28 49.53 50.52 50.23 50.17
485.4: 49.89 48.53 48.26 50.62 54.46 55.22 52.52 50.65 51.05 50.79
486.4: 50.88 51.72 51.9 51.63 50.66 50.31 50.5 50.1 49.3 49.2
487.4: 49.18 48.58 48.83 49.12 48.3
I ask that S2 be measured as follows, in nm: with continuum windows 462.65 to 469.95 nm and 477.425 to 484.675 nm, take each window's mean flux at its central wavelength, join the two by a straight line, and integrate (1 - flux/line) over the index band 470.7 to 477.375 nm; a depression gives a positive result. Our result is 0.85 nm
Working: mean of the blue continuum 32.5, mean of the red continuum 38.3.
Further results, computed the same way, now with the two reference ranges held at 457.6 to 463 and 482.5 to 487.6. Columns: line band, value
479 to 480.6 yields 0.35 nm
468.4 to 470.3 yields 0.35 nm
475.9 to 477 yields 0.31 nm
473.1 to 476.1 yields 0.77 nm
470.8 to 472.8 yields 0.47 nm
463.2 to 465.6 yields 0.23 nm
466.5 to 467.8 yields 0.20 nm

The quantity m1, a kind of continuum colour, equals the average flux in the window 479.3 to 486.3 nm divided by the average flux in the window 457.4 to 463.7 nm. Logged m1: 1.25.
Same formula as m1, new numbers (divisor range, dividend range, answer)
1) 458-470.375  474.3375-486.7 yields 1.17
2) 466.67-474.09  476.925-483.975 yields 1.19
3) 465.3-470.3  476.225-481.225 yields 1.06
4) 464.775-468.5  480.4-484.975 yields 1.28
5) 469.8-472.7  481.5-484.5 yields 1.38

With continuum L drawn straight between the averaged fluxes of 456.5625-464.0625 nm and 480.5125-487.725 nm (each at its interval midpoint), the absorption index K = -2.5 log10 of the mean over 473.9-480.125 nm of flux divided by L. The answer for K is 0.27 mag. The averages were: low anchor 33.9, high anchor 45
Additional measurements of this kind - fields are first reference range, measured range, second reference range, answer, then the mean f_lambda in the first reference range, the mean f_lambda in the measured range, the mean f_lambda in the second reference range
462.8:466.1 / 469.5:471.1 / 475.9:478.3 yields 0.07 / 32.9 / 30.7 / 32.4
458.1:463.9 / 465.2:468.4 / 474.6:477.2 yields 0.01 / 33.7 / 32.4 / 31.5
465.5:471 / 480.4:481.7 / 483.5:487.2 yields 0.18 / 31.9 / 37.8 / 48.8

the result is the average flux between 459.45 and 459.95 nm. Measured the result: 32.7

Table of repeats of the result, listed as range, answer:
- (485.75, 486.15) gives 53.2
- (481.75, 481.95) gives 36.9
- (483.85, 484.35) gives 46.3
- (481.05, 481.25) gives 38.6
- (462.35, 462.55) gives 33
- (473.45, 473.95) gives 30.7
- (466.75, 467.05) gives 32.3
